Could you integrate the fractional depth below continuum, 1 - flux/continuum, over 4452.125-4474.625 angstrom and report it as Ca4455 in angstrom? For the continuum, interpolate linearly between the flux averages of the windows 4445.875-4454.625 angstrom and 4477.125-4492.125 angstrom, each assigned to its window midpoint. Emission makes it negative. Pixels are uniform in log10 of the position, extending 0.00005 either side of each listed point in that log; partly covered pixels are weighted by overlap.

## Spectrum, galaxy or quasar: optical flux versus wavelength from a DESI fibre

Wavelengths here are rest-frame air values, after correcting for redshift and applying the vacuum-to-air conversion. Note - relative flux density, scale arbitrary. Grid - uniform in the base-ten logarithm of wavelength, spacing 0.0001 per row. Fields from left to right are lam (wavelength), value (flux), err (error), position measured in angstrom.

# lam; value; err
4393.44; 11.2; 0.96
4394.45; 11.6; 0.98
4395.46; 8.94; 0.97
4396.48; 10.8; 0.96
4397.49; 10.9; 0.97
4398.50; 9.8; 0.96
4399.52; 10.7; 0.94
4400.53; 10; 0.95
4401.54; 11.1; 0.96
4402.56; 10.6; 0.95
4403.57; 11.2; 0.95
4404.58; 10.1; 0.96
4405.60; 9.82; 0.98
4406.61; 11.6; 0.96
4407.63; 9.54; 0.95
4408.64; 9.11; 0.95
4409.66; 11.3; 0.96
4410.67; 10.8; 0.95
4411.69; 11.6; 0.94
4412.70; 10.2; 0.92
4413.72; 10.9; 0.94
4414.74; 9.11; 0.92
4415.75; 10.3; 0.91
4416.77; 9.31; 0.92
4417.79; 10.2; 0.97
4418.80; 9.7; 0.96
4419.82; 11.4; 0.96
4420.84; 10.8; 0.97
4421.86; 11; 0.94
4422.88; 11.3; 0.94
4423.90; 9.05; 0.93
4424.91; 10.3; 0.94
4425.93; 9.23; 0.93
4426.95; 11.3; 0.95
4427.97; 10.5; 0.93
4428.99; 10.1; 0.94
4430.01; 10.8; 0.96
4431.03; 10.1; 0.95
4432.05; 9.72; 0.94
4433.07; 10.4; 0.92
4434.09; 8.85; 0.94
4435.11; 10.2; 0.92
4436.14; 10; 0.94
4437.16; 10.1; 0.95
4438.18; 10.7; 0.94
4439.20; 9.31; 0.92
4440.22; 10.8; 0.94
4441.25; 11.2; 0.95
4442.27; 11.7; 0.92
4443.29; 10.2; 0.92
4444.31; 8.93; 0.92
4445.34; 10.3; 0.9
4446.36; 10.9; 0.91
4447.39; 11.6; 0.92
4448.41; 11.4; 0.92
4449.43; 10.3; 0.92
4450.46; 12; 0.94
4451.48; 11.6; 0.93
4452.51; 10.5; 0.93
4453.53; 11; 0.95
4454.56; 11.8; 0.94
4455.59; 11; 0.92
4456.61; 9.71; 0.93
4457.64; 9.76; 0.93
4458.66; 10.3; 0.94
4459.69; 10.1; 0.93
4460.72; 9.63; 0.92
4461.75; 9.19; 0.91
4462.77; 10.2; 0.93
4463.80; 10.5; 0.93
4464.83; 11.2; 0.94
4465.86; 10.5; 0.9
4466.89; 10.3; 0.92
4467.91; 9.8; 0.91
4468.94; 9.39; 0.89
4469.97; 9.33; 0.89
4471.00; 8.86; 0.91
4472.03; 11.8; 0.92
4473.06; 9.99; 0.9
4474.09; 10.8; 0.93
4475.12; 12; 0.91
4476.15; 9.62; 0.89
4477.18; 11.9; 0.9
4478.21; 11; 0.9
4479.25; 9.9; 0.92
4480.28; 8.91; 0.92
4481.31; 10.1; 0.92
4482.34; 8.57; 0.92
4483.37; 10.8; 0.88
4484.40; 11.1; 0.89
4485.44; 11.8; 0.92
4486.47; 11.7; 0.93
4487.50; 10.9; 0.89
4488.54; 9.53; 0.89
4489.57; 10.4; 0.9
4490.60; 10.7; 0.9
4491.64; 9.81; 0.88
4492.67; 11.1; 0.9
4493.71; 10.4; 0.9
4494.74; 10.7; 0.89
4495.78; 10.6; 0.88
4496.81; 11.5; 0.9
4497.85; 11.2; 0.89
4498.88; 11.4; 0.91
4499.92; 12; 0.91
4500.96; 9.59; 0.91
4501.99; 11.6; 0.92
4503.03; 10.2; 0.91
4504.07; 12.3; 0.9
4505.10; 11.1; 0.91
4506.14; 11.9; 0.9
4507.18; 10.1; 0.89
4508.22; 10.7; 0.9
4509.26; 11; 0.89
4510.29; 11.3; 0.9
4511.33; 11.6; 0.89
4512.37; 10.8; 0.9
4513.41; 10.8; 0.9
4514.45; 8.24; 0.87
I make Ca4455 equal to 1.34 angstrom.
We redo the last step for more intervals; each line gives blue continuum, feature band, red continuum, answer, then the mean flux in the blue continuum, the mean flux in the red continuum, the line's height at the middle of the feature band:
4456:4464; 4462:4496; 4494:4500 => 0.4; 9.92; 11.2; 10.6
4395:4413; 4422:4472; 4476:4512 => 1.2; 10.5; 10.8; 10.6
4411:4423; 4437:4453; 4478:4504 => -0.3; 10.5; 10.6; 10.5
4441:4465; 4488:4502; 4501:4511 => 0.3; 10.6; 11.1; 11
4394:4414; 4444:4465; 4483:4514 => 0.3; 10.5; 10.9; 10.7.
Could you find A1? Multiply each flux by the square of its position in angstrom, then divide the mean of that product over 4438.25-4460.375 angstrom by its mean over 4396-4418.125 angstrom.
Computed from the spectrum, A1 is 1.05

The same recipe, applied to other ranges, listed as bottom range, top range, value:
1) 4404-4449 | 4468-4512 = 1.06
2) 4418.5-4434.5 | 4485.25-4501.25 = 1.08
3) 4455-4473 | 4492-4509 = 1.11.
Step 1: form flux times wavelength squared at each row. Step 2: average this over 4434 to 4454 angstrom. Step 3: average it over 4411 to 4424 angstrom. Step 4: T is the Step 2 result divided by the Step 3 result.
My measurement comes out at 1.03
